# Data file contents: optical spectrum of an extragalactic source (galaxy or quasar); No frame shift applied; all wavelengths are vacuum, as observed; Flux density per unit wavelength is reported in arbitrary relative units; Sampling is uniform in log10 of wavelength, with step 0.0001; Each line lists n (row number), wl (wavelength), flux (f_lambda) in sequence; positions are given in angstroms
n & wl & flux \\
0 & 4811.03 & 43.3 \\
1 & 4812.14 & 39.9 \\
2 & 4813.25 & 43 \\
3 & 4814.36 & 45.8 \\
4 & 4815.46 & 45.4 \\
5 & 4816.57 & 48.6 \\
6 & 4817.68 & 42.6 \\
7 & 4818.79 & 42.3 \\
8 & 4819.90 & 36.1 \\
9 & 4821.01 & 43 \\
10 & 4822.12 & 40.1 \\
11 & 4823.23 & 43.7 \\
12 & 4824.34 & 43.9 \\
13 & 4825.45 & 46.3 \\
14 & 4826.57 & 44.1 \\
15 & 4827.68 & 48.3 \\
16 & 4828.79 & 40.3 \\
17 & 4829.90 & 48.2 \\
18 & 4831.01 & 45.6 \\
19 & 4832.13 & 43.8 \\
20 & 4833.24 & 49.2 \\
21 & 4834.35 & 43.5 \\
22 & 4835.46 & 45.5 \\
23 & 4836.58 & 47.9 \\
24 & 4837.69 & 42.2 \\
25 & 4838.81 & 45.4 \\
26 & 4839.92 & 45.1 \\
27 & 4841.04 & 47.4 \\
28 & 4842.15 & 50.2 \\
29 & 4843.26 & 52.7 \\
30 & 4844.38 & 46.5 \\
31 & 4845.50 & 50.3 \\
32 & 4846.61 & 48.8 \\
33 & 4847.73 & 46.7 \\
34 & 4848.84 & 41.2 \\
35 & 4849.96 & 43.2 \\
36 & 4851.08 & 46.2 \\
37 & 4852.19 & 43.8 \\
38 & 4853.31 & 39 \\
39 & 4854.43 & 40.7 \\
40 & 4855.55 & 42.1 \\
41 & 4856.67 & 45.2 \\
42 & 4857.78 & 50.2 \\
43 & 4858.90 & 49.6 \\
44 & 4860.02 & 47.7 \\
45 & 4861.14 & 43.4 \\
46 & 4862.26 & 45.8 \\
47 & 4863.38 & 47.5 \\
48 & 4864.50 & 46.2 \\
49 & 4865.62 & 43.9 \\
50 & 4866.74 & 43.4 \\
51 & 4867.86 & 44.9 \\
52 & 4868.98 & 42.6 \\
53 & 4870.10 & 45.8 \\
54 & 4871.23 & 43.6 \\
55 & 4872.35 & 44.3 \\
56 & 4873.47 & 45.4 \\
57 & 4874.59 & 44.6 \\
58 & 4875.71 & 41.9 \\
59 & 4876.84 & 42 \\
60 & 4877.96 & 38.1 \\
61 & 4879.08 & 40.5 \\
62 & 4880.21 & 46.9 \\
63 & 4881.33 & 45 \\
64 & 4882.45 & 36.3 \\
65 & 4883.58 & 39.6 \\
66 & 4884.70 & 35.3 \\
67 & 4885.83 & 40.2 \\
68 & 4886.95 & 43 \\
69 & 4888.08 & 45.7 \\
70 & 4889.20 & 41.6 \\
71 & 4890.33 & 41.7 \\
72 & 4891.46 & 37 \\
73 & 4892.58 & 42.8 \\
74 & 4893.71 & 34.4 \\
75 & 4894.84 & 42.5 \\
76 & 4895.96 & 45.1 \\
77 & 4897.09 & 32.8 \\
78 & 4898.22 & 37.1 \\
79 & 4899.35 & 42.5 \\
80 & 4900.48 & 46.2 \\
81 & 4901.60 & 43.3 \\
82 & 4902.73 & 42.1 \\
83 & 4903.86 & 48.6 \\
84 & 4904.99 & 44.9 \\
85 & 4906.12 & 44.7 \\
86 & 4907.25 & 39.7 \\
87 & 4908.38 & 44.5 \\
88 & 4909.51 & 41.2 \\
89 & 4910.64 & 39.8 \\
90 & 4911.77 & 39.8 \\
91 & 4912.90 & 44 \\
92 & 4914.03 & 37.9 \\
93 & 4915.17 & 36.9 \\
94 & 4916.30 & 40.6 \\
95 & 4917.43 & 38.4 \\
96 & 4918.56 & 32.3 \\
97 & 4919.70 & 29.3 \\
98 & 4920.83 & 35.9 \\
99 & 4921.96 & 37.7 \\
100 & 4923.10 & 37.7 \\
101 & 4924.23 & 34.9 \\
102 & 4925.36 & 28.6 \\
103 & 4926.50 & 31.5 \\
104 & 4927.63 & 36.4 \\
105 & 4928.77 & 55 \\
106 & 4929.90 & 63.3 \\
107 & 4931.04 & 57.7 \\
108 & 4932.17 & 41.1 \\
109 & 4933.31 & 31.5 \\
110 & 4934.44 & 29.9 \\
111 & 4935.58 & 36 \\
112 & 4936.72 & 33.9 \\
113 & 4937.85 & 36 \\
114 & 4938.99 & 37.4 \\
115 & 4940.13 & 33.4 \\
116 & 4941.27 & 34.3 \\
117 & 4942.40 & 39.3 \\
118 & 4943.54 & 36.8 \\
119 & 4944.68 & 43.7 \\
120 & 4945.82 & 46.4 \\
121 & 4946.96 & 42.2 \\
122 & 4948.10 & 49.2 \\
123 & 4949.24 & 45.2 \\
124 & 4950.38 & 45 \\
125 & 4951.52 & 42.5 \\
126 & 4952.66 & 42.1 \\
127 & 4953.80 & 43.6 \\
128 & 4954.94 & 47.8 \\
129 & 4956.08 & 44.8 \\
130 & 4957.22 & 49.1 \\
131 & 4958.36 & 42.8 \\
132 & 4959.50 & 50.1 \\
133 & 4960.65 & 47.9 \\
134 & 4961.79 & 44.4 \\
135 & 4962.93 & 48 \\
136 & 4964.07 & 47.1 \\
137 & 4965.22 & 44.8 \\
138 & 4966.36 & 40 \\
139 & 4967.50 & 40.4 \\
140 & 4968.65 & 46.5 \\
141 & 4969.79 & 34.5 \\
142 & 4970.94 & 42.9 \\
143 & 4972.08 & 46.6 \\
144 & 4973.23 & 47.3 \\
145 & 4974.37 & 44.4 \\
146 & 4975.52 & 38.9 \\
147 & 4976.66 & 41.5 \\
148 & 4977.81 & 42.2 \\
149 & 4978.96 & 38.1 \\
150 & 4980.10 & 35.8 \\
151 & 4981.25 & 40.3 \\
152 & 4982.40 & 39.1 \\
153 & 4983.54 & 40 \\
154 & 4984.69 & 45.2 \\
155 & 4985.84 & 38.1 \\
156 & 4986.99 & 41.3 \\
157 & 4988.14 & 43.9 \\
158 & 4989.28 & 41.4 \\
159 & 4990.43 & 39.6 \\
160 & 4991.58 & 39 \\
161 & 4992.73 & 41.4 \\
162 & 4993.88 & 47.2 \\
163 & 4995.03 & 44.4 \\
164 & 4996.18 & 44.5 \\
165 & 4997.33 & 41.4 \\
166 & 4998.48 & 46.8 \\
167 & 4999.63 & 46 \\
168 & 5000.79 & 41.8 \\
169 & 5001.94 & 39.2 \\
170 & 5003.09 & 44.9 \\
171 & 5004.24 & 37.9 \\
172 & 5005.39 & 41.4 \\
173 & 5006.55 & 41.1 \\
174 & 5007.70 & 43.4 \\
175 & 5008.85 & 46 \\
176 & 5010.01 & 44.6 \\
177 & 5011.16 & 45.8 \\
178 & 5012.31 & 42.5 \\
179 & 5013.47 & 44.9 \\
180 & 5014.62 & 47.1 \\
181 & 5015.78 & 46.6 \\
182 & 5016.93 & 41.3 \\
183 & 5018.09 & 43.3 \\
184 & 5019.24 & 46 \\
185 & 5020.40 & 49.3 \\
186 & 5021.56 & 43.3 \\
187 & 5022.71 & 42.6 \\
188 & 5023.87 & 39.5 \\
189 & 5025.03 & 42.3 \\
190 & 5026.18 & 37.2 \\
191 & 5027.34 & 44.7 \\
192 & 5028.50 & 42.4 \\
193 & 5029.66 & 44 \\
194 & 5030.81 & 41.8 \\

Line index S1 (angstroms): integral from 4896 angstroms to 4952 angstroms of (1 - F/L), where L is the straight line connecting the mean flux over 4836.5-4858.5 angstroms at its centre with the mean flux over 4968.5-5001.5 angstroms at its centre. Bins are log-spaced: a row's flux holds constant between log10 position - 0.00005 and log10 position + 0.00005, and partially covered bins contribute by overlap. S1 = 4.4 angstroms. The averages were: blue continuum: 45.7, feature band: 40.2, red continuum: 42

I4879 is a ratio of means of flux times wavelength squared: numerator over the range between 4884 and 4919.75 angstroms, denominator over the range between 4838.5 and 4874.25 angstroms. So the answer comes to 0.9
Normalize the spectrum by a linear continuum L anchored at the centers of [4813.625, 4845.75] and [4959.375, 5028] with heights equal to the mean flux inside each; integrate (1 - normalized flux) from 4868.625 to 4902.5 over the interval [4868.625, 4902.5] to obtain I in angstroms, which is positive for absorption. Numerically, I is 2.2 angstroms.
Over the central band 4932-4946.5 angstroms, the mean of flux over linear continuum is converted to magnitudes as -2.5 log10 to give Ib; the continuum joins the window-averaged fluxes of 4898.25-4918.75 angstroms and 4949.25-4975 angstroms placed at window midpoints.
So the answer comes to 0.18 mag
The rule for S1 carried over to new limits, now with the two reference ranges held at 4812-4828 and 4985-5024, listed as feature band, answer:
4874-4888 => 0.70 angstroms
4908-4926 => 2.49 angstroms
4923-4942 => 2.01 angstroms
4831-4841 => -0.44 angstroms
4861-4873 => -0.35 angstroms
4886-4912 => 0.97 angstroms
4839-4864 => -1.47 angstroms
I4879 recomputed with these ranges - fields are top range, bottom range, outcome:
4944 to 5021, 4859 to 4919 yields 1.07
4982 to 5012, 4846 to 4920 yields 1.05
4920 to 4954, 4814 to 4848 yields 0.92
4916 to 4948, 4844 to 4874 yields 0.89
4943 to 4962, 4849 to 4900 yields 1.09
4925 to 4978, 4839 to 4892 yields 1.00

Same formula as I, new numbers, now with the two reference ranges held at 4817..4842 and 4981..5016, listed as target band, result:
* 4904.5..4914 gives 0.3 angstroms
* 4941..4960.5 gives -0.4 angstroms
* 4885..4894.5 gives 0.7 angstroms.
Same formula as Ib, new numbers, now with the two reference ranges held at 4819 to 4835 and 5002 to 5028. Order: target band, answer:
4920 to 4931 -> 0.076 mag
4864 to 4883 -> 0.014 mag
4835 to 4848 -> -0.082 mag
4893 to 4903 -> 0.080 mag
